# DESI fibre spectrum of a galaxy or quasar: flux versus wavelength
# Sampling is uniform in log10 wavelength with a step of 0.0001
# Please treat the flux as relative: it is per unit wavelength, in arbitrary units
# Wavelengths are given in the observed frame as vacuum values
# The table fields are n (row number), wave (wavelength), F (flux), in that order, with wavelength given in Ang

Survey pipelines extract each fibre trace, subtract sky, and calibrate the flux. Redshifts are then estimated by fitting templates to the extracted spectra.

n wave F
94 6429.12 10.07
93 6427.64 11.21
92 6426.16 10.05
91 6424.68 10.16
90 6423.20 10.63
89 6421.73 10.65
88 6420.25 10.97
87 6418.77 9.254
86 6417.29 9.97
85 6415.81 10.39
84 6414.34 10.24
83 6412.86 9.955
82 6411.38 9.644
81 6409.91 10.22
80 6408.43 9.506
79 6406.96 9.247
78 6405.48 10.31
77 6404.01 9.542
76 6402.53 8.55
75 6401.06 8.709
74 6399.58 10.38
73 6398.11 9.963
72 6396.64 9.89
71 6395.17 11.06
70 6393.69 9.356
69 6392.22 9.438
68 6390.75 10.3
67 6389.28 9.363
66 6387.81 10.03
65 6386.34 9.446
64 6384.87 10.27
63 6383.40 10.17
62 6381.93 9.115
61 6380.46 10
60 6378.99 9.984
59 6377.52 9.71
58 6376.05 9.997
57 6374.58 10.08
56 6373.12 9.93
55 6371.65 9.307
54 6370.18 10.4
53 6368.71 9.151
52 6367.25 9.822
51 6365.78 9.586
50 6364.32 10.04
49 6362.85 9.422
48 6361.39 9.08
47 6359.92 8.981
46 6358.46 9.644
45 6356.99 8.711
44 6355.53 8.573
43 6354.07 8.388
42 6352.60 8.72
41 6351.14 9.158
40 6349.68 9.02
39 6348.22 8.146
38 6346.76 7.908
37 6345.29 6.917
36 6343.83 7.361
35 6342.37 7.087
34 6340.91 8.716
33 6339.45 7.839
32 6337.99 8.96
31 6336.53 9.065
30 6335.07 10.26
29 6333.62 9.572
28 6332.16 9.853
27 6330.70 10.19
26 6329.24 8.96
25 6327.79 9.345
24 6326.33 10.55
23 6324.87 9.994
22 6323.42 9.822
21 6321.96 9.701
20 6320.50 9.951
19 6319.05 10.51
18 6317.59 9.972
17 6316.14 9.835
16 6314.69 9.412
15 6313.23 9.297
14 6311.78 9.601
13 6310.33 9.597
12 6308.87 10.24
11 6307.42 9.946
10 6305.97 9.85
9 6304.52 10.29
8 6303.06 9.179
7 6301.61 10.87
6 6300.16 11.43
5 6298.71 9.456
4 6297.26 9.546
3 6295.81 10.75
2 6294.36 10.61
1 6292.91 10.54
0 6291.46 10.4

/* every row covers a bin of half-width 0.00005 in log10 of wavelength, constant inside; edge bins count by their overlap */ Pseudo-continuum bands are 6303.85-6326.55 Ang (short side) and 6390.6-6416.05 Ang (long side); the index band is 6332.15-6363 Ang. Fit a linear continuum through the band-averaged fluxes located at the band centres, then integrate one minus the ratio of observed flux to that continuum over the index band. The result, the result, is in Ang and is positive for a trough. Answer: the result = 3.8 Ang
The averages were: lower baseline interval 9.9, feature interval 8.66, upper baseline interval 9.8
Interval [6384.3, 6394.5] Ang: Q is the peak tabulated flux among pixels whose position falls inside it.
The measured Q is 10.3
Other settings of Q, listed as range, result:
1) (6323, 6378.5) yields 10.55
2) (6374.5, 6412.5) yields 11.06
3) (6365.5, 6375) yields 10.4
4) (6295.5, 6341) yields 11.43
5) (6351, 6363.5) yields 9.644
